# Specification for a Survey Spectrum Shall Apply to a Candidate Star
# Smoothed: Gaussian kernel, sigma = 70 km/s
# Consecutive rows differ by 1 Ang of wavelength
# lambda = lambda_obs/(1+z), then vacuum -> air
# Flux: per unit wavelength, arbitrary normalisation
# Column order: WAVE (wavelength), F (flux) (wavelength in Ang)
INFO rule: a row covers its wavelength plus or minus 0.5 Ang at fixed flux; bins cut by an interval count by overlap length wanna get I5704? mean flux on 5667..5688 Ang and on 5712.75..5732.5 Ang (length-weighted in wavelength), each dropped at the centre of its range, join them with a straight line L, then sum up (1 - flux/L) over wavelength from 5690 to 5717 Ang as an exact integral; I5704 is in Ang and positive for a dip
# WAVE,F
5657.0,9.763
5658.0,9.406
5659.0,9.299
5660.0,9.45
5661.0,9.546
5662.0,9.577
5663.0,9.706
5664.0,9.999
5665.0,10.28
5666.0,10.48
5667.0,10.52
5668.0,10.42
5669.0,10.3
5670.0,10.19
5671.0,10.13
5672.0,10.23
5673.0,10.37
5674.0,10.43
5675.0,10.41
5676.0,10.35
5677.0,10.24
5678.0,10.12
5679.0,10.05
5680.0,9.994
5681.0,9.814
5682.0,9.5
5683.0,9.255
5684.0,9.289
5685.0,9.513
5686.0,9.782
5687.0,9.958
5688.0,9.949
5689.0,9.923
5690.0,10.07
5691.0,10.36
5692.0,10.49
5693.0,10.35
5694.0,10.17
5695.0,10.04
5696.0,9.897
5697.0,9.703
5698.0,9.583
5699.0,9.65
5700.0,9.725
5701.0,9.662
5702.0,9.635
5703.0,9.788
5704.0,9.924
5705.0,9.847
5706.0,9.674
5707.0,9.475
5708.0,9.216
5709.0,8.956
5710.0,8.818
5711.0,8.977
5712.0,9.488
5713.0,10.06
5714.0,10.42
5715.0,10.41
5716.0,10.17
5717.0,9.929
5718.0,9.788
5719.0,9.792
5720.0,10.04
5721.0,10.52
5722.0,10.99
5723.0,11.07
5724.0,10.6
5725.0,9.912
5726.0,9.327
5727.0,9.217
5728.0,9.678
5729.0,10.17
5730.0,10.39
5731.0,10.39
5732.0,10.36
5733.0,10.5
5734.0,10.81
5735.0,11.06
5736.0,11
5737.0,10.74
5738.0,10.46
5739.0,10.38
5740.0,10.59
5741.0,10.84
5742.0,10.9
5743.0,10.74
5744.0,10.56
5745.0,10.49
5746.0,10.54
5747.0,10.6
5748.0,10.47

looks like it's 0.8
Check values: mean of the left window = 10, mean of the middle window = 9.8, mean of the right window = 10.2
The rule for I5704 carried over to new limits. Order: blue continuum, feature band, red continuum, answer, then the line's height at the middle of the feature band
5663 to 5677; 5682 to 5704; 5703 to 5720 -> 0.3 Ang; 9.96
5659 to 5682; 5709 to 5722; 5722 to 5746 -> 0.6 Ang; 10.3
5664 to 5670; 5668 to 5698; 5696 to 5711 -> -0.1 Ang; 9.99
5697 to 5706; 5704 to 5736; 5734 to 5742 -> 0.7 Ang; 10.2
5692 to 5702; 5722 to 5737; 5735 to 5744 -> 0.2 Ang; 10.5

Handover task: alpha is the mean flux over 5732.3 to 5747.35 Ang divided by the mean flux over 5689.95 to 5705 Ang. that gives 1.1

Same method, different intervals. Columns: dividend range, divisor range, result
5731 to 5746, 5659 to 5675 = 1.06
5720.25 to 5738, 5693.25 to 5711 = 1.08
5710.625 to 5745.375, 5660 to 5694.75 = 1.03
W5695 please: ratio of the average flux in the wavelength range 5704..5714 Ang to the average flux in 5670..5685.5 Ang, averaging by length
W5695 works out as 0.9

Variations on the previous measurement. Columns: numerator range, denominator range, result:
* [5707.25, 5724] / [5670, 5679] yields 0.97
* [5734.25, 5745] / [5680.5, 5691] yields 1.10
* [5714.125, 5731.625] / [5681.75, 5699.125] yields 1.03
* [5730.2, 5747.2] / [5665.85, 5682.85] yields 1.04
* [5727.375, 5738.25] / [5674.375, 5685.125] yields 1.06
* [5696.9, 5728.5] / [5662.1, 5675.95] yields 0.96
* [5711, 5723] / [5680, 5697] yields 1.02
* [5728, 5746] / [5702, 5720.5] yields 1.09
